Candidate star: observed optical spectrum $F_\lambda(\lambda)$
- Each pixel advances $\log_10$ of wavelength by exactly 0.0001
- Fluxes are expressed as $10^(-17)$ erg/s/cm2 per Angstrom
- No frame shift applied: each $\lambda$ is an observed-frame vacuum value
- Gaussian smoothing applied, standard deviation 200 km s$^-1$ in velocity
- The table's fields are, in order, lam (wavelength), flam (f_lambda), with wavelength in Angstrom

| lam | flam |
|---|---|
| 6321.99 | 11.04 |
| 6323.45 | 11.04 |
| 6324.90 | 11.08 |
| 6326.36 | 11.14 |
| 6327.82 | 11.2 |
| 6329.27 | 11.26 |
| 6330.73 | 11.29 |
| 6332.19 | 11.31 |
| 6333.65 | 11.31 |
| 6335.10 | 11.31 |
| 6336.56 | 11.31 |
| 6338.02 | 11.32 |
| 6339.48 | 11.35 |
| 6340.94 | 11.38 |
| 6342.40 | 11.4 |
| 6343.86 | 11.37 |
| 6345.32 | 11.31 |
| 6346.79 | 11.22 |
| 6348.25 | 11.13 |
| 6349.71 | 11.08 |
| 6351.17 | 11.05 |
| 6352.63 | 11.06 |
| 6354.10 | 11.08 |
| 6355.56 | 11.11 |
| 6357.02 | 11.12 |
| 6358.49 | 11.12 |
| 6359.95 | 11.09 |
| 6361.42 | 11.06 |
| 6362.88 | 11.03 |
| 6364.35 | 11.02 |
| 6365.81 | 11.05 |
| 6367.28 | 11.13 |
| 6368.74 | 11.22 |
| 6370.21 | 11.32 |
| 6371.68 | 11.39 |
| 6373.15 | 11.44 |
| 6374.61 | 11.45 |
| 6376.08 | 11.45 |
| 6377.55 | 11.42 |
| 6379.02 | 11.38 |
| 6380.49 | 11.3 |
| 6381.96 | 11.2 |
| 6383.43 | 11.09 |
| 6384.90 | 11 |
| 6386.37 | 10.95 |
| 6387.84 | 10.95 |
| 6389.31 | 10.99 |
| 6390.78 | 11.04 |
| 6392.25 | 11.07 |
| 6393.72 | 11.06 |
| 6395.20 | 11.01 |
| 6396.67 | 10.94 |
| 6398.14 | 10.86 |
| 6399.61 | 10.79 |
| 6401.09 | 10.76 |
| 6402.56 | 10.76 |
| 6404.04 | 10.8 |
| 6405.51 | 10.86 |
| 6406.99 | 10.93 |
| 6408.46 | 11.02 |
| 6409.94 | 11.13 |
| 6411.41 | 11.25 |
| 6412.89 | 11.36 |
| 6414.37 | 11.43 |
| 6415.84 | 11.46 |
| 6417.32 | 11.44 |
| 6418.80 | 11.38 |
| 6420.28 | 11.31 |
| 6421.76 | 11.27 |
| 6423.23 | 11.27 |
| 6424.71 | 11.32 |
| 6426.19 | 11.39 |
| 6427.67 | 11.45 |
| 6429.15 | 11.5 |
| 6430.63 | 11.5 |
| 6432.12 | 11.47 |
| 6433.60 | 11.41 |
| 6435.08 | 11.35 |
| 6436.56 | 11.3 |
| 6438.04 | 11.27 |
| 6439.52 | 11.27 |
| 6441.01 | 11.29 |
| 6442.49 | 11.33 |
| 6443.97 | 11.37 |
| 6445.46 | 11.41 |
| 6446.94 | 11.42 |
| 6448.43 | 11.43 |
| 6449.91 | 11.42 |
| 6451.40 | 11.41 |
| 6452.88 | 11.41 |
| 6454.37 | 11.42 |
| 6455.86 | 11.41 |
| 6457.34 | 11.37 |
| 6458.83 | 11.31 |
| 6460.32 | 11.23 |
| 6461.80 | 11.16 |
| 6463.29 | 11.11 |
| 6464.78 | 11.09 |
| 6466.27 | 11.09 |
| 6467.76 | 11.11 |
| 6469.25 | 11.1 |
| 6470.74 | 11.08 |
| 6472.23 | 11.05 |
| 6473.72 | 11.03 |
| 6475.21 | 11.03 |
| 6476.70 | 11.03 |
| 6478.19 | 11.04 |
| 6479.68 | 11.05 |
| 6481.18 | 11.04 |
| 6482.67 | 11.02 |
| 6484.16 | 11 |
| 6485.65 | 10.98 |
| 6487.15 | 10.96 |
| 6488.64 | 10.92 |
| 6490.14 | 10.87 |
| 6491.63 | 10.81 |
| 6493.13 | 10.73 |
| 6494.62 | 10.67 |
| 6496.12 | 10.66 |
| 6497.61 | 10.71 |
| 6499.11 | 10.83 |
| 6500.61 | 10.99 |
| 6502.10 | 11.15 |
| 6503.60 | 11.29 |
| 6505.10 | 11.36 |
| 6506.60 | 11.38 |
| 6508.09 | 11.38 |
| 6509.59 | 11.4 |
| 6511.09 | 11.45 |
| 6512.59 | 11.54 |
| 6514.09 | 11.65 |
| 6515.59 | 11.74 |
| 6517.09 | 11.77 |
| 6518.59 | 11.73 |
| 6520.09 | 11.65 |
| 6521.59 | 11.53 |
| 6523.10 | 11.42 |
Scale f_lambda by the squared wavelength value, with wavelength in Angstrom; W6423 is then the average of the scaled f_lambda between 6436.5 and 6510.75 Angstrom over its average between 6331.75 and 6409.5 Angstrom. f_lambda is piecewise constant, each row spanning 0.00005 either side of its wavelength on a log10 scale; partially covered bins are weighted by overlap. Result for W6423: 1.03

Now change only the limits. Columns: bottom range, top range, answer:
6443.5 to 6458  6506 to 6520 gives 1.03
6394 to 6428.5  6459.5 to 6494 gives 1.01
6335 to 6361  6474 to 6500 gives 1.02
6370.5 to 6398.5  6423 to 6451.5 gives 1.04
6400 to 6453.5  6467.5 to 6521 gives 1.01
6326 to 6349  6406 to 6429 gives 1.03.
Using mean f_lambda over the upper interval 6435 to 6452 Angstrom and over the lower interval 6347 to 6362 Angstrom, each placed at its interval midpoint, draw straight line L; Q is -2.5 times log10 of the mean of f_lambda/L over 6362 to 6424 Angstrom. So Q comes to 0.01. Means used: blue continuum 11.1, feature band 11.1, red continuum 11.4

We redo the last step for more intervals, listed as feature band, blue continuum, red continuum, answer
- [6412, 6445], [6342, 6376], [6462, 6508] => -0.03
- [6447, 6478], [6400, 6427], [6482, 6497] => -0.02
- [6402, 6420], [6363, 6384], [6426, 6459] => 0.02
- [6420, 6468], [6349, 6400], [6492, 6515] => -0.02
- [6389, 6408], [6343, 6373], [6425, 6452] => 0.03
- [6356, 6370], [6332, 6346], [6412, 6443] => 0.02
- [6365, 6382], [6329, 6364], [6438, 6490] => -0.01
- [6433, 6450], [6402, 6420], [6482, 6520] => -0.02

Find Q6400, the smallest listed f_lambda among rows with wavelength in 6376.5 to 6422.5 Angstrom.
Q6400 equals 10.76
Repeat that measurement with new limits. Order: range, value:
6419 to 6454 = 11.27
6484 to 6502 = 10.66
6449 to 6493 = 10.81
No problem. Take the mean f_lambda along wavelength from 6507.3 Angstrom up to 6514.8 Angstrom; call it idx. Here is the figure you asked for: 11.5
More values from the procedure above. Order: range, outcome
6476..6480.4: 11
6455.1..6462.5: 11.3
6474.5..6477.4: 11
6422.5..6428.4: 11.4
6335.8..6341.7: 11.3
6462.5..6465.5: 11.1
